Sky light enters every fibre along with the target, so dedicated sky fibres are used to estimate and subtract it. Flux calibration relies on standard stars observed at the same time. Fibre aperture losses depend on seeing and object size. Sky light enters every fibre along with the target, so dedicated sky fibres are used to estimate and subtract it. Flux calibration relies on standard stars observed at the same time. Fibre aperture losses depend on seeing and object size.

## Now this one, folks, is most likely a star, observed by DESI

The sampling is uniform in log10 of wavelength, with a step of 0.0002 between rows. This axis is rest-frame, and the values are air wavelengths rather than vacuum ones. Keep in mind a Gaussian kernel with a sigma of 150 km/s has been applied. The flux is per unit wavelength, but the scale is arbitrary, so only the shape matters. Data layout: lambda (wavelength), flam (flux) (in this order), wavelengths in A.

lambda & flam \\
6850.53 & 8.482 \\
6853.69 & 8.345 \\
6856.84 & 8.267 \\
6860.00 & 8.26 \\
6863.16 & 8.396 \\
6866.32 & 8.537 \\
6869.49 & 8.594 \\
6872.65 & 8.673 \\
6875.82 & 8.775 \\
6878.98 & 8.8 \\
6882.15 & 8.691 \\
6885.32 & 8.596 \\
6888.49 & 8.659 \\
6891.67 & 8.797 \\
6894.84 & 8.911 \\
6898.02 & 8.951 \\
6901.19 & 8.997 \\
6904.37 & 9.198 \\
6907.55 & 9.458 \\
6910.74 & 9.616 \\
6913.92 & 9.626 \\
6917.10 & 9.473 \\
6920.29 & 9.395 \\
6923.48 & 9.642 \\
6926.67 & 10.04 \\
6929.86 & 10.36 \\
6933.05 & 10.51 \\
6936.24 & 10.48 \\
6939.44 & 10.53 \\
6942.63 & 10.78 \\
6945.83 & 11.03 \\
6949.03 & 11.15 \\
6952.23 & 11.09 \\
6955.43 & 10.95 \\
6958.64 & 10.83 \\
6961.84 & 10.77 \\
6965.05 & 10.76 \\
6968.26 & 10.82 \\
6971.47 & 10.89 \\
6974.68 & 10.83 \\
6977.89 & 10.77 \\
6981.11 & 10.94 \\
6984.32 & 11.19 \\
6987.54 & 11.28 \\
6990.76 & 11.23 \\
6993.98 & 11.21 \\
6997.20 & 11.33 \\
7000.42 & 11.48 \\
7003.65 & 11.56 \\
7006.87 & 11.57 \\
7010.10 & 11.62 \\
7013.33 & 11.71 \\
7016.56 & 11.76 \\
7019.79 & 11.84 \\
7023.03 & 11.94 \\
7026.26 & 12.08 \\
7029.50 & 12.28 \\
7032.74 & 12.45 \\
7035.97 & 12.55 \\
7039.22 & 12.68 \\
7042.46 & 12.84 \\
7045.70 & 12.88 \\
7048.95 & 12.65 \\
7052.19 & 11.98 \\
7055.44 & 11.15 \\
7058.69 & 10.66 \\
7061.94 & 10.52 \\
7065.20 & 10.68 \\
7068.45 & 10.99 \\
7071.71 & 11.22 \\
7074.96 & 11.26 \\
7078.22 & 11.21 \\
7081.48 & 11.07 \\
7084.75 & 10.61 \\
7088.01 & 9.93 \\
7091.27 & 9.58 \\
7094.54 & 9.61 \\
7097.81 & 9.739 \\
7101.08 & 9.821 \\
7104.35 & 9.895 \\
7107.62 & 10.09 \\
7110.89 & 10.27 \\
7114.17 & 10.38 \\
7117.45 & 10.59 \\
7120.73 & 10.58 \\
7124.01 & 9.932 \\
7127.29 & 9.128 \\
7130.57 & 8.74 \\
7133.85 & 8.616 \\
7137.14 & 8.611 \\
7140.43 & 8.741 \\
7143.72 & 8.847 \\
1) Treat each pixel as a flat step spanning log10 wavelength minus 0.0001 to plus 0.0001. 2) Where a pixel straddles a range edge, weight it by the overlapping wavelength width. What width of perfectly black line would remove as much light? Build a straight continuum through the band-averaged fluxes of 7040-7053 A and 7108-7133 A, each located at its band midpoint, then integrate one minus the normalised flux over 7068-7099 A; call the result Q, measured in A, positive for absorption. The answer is 2.1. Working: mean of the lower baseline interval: 12.6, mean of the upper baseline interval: 9.91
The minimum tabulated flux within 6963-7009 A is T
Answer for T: 10.76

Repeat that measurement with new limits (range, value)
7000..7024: 11.48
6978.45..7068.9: 10.52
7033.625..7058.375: 11.15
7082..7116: 9.58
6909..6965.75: 9.395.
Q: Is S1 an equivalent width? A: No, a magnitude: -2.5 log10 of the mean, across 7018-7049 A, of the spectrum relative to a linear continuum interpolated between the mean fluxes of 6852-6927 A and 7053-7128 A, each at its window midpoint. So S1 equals -0.23 mag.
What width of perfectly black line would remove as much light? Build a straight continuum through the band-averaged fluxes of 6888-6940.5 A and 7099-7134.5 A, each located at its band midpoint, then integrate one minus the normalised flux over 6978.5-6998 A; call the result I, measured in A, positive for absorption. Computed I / -3.00 A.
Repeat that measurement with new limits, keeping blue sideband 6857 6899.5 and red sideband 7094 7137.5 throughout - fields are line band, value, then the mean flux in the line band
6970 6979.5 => -1.81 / 10.8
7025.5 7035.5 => -3.17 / 12.3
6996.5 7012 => -3.85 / 11.5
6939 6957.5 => -4.06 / 10.9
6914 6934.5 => -2.35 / 9.88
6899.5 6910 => -0.57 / 9.25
